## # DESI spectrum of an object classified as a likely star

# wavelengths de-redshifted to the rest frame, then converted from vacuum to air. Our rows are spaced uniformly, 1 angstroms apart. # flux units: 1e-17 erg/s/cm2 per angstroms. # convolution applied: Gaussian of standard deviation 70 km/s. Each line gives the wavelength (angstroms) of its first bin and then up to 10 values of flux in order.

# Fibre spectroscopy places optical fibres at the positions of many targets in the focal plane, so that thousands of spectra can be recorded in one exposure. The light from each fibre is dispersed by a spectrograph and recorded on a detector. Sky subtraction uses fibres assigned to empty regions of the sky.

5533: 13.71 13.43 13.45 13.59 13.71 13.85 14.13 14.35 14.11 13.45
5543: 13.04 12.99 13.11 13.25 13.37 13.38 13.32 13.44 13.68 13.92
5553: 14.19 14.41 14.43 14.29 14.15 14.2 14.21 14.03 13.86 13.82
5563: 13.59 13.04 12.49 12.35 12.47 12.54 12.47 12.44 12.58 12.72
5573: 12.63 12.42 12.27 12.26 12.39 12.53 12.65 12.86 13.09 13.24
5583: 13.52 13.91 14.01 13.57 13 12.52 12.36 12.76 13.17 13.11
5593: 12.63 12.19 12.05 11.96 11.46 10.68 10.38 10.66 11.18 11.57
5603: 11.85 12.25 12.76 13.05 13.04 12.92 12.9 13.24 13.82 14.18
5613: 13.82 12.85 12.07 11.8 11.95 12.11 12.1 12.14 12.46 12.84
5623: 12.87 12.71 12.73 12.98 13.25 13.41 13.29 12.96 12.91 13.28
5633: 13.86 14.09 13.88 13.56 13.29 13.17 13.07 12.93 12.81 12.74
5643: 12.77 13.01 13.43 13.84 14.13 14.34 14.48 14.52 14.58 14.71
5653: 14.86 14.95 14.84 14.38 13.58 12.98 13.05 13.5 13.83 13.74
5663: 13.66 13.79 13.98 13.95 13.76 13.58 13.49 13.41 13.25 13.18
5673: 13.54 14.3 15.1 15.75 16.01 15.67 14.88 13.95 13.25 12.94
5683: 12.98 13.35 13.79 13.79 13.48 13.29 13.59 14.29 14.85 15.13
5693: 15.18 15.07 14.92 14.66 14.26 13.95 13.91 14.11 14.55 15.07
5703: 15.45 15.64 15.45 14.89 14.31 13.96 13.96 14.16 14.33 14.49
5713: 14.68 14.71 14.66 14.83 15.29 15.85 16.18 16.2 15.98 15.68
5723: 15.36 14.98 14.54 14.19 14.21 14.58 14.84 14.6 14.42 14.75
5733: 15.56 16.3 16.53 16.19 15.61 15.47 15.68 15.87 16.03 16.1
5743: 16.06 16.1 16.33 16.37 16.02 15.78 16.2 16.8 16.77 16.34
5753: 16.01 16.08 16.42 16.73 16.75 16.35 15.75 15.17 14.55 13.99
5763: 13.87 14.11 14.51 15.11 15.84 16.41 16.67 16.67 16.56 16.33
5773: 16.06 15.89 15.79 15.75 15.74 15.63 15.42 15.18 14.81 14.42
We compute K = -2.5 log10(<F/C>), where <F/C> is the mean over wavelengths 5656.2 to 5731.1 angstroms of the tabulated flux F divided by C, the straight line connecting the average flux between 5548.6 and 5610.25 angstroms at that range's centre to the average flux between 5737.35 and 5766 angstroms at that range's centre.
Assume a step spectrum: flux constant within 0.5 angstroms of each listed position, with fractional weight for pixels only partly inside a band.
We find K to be 0.03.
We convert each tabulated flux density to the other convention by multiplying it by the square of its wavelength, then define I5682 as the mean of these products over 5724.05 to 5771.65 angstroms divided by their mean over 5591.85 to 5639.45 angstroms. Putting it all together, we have 1.30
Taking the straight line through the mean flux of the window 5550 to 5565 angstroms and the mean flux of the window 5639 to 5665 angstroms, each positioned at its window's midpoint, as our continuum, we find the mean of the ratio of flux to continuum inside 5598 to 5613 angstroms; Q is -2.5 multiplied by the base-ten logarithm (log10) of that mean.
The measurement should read 0.121 mag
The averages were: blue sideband 13.9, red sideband 13.8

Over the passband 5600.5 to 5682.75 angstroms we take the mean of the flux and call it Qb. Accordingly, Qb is 13.4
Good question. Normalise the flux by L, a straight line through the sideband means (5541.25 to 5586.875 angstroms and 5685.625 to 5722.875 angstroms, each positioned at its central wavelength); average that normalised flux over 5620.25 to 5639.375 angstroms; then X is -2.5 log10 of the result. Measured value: 0.062 mag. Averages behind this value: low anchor 13.3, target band 13.2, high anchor 14.7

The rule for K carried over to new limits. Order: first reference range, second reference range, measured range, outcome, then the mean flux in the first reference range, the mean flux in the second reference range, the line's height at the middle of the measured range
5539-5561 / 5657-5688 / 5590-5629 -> 0.11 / 13.8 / 13.9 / 13.8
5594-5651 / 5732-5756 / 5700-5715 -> 0.03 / 12.8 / 16.1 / 15.1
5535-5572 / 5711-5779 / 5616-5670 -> 0.08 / 13.5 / 15.6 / 14.5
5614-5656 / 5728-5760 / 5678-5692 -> 0.05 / 13.3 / 15.9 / 14.5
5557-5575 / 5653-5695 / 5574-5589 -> 0.02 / 13.1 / 14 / 13.2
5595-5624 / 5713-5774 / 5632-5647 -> -0.02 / 12.3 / 15.6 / 13.1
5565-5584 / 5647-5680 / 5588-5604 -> 0.10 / 12.7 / 14.2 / 13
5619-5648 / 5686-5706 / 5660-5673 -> 0.02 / 13.2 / 14.6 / 13.9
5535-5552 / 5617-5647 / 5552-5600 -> 0.04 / 13.6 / 13.1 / 13.4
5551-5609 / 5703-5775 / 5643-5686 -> 0.02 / 12.8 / 15.5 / 14.2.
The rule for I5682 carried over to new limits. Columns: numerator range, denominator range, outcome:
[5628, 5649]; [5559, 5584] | 1.06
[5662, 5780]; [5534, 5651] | 1.21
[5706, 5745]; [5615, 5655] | 1.18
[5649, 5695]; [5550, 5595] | 1.11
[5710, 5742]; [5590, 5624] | 1.28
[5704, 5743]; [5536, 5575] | 1.20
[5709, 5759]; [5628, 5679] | 1.16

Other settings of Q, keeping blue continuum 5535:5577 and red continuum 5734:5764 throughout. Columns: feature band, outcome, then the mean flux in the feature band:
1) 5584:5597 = 0.09 mag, 12.8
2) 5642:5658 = 0.04 mag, 14.1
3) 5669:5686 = 0.07 mag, 14.1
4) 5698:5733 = 0.04 mag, 14.8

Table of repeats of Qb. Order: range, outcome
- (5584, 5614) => 12.5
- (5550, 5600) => 13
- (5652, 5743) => 14.6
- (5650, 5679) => 14.1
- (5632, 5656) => 13.8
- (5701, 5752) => 15.4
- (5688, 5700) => 14.5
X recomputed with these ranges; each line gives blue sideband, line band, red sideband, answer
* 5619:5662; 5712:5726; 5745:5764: -0.01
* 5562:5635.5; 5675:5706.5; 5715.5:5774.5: 0.01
